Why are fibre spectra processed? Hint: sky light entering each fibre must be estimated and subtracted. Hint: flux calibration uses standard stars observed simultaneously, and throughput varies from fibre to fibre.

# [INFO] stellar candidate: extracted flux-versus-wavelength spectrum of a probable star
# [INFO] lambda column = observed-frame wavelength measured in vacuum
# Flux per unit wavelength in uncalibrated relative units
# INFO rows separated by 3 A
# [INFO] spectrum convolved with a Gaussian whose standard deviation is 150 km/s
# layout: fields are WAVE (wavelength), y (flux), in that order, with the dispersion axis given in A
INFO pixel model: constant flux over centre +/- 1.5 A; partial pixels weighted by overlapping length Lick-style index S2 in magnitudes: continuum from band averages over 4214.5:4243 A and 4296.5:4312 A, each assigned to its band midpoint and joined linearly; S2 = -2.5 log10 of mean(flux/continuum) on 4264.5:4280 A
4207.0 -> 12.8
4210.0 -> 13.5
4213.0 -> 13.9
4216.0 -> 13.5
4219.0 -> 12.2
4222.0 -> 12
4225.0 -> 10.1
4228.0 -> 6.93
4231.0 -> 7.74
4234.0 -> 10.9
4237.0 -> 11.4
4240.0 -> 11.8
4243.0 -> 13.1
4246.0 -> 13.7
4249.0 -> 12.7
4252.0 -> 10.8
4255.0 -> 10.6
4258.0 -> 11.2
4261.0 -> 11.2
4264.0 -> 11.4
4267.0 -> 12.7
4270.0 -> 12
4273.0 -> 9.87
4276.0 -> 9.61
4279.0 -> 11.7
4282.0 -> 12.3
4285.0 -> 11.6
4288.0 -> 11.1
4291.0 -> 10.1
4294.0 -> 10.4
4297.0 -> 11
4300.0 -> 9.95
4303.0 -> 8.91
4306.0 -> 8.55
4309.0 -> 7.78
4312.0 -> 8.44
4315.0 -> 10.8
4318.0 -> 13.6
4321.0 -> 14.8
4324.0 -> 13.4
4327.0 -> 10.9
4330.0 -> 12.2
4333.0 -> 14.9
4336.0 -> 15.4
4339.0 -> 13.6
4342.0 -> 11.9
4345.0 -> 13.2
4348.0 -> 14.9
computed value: -0.14 mag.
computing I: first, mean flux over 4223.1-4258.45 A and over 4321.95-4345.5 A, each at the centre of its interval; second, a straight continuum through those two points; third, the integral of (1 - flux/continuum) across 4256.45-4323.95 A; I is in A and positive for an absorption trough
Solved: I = 6.7 A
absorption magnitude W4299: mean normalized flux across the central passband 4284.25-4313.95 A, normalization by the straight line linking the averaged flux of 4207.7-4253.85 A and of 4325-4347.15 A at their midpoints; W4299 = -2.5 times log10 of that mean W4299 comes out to 0.28 mag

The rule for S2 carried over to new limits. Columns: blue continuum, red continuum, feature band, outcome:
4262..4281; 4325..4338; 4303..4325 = 0.18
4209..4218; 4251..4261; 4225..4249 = 0.11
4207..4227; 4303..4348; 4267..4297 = 0.11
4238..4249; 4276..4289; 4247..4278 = 0.08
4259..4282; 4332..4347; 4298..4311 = 0.37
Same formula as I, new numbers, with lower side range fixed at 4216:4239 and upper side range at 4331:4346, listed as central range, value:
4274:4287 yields 0.85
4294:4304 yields 1.99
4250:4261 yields 0.27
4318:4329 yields 0.19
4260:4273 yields -0.02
